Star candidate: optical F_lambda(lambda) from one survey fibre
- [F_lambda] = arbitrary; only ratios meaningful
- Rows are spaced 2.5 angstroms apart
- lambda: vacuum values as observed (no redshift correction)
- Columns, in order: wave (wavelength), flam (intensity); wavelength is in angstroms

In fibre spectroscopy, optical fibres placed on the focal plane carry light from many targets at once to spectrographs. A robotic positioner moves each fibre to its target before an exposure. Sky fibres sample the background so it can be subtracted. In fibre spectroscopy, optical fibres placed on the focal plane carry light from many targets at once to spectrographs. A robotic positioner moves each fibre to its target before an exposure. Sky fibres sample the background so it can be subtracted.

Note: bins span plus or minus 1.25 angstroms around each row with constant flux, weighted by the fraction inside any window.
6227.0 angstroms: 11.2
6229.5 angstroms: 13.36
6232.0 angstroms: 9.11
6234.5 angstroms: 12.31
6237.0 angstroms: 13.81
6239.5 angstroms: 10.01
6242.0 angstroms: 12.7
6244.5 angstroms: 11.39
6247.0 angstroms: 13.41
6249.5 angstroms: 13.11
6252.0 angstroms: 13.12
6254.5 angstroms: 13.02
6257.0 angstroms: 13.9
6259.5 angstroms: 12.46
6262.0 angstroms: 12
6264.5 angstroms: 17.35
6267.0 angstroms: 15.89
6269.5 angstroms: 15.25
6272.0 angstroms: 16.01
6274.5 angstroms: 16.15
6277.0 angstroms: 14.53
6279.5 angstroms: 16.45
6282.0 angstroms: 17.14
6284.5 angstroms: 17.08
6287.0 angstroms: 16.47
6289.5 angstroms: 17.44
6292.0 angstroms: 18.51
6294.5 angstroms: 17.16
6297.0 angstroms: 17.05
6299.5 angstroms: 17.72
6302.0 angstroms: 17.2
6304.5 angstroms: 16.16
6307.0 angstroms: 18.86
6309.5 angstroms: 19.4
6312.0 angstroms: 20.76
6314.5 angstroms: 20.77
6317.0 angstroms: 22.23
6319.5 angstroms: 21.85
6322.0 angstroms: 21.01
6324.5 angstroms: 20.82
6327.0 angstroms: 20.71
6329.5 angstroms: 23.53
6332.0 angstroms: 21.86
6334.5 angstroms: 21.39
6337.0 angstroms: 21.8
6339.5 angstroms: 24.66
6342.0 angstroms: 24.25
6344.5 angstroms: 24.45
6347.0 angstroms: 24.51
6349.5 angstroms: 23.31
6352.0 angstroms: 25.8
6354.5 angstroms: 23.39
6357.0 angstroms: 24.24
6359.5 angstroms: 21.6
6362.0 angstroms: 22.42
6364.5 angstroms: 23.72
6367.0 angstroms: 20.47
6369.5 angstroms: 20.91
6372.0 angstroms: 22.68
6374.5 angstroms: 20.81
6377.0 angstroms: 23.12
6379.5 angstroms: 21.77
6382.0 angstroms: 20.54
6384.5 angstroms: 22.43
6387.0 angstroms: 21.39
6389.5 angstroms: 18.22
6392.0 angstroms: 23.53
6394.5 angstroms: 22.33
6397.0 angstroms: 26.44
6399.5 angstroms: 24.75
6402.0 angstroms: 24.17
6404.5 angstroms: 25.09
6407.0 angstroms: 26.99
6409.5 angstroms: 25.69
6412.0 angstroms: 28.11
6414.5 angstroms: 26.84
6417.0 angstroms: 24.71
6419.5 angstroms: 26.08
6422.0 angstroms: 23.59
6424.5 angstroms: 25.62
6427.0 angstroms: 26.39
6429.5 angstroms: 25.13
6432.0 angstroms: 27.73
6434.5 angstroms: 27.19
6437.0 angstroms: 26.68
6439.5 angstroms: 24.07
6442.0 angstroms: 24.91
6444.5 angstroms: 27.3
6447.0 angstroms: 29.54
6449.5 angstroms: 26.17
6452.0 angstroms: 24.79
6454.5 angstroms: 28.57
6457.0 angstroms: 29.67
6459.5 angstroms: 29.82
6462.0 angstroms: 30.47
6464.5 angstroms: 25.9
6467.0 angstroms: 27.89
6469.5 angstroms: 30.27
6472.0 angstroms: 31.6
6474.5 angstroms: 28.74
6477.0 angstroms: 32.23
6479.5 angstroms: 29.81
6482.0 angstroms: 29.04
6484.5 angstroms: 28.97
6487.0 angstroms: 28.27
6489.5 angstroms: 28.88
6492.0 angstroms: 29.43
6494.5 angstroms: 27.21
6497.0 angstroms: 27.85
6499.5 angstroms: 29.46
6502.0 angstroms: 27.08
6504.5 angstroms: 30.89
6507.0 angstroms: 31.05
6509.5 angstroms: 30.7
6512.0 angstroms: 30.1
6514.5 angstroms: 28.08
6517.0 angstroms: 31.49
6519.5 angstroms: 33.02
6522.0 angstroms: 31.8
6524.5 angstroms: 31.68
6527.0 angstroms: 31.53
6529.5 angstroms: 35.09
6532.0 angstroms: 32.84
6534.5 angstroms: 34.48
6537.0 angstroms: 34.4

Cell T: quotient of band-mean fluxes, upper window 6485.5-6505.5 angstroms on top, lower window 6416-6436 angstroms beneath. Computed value 1.11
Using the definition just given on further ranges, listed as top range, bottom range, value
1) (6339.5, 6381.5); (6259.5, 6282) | 1.49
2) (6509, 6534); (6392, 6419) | 1.25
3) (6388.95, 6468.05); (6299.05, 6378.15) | 1.20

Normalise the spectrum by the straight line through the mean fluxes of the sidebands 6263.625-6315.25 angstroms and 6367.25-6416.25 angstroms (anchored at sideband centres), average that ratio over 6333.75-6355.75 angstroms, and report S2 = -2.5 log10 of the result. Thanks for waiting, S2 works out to -0.16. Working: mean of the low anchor 17.3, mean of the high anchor 23.4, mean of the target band 23.8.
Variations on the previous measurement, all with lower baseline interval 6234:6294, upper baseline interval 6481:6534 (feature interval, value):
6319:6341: -0.17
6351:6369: -0.11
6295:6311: -0.04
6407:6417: -0.11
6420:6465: -0.03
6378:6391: 0.07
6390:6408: -0.05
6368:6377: 0.00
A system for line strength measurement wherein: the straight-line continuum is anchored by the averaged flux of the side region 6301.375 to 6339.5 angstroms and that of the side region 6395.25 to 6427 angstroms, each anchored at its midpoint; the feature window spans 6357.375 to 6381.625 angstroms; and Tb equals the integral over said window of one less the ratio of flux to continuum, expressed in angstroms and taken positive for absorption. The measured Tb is 1.5 angstroms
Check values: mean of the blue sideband 20.7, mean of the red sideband 25.6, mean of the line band 22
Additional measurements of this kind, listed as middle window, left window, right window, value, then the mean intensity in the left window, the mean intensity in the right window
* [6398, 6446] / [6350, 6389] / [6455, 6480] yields 0.57 angstroms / 22.3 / 29.6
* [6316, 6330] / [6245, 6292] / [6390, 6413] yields -1.80 angstroms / 15.1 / 25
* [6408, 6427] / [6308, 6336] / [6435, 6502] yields 0.01 angstroms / 21.3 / 28.3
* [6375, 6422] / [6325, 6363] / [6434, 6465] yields 2.60 angstroms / 23.2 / 27.4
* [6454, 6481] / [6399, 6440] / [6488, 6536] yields -1.15 angstroms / 25.9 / 30.7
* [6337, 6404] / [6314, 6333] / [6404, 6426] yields 2.38 angstroms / 21.6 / 25.9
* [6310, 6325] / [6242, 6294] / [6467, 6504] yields -2.41 angstroms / 15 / 29.2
